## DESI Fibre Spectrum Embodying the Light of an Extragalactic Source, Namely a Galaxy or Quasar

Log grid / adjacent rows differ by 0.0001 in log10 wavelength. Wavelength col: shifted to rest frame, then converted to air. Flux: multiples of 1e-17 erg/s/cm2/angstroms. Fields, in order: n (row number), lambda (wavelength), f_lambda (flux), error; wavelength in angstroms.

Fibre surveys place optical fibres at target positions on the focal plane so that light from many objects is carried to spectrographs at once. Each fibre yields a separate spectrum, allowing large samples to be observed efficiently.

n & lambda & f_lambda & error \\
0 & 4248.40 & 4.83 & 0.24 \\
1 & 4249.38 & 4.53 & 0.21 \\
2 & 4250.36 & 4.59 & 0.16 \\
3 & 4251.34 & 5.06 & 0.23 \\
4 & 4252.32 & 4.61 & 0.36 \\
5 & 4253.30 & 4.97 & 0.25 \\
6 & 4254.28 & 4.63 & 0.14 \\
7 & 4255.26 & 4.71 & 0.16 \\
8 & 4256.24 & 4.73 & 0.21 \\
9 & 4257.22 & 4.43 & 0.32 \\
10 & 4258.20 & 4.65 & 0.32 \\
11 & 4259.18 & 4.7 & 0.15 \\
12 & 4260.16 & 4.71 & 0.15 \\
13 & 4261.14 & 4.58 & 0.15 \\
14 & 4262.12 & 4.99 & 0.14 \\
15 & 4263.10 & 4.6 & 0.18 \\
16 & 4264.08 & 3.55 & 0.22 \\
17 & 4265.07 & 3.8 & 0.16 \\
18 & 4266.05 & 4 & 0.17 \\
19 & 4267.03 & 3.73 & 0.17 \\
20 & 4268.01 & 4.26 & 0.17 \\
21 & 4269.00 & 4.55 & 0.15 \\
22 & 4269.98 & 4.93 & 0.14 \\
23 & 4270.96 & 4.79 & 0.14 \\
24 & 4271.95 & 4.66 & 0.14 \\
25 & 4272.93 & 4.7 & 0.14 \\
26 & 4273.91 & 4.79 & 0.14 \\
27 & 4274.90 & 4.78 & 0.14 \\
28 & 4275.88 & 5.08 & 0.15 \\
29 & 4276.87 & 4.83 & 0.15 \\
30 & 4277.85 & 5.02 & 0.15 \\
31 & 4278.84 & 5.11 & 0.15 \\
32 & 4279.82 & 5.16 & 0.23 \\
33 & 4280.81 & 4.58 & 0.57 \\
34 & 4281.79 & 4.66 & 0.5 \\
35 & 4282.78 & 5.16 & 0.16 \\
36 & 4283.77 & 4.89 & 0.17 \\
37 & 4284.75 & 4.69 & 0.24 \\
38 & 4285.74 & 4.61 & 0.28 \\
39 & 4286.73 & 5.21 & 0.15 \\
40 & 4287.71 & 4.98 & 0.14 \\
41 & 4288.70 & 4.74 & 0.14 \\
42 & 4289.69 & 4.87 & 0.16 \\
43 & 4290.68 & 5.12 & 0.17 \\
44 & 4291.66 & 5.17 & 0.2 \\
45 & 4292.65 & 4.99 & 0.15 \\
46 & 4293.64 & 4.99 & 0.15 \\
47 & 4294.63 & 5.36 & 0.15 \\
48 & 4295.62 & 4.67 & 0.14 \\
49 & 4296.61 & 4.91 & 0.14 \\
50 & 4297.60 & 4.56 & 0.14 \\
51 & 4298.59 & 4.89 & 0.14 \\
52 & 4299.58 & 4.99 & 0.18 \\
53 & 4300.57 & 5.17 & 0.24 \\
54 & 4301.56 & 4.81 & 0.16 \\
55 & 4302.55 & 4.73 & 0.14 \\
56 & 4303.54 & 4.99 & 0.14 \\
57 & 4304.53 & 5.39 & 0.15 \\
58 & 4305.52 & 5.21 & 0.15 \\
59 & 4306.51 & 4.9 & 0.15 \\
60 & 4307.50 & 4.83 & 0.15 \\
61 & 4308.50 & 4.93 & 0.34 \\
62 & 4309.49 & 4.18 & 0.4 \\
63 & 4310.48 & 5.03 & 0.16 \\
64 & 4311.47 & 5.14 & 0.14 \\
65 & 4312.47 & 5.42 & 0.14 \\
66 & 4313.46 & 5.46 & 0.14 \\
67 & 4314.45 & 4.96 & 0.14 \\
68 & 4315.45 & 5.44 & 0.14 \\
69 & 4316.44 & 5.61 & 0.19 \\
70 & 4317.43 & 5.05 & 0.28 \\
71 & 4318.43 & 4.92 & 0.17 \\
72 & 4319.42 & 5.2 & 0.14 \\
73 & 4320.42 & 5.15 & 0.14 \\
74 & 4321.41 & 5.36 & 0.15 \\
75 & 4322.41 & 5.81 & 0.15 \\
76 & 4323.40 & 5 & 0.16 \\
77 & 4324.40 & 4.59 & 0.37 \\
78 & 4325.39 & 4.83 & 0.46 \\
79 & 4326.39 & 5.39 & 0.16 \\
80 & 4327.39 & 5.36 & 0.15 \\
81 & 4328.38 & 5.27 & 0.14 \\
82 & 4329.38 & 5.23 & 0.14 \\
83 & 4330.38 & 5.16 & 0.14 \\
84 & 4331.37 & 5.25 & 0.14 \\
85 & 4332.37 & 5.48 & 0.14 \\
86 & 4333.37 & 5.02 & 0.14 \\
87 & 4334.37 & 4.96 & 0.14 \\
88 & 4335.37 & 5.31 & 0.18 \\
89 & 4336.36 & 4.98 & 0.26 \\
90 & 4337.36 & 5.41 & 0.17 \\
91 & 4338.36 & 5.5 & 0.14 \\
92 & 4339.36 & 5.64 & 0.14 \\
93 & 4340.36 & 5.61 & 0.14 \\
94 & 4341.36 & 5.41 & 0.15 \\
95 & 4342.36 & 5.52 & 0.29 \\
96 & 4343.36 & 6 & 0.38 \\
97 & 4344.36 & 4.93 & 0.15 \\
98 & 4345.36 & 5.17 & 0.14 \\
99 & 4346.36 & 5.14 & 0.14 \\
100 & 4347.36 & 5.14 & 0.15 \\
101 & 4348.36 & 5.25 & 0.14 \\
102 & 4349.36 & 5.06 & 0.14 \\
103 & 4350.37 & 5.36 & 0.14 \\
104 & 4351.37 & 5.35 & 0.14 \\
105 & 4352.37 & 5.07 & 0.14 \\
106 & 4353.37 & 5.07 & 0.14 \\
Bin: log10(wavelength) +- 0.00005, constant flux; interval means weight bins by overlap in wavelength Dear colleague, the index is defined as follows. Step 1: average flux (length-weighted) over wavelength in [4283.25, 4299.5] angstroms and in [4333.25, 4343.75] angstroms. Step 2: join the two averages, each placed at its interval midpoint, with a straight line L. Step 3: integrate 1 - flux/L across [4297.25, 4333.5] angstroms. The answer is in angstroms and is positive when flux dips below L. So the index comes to 0.4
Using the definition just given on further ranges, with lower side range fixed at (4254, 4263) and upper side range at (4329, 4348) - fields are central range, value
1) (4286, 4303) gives 0.1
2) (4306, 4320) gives 0.1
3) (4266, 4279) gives 0.3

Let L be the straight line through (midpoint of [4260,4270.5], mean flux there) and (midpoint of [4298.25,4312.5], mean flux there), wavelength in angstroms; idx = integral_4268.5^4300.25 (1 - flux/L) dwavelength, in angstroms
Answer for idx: -1.8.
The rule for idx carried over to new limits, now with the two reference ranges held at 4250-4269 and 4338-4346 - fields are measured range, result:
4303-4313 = 0.1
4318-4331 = 0.2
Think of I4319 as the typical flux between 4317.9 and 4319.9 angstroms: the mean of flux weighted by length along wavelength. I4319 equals 5.06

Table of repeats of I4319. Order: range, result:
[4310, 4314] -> 5.26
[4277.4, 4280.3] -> 5.1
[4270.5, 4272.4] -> 4.71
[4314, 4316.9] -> 5.33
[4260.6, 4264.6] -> 4.43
